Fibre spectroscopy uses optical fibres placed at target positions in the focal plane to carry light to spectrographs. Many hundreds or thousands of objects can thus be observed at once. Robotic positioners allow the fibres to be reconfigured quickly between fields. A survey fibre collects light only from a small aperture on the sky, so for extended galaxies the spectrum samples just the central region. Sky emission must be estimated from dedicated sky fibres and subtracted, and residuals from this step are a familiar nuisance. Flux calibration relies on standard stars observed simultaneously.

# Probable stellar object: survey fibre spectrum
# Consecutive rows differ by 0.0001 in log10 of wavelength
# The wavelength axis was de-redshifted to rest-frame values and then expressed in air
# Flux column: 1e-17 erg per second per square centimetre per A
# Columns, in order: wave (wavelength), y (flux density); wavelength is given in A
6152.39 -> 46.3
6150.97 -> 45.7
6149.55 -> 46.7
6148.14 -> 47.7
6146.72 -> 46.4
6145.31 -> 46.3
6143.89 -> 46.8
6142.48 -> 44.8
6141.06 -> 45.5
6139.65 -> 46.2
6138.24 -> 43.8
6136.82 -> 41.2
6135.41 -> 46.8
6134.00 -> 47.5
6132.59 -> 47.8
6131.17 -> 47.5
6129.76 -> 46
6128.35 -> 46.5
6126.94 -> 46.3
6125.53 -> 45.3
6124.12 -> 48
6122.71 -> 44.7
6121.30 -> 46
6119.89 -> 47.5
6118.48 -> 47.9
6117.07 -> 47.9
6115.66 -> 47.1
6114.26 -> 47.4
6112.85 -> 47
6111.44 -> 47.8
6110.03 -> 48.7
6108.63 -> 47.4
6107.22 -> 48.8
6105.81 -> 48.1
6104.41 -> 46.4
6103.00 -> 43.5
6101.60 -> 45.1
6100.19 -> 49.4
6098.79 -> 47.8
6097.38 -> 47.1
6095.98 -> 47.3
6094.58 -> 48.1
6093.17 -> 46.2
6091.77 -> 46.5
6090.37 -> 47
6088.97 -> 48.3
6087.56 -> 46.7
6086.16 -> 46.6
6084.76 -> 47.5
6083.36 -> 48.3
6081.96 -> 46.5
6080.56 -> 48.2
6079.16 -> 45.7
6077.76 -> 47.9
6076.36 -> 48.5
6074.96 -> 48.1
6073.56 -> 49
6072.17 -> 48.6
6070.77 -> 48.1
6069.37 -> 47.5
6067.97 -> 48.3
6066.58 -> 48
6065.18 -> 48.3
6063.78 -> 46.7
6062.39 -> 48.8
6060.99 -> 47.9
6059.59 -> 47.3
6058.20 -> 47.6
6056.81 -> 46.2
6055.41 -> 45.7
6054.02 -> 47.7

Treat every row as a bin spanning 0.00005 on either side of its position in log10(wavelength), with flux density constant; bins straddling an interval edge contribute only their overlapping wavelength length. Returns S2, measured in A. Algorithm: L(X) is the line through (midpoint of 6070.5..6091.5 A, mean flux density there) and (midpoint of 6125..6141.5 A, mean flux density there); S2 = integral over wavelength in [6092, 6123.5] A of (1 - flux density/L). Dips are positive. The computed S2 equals -0.3 A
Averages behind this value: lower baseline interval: 47.6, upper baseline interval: 45.9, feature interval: 47.1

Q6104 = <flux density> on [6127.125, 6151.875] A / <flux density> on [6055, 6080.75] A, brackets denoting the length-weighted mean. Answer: 1.0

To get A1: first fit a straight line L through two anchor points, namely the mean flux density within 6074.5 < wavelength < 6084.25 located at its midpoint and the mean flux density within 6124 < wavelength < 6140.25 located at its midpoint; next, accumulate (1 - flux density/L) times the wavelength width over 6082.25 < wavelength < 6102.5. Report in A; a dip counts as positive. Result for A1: 0.0 A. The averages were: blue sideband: 47.6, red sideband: 46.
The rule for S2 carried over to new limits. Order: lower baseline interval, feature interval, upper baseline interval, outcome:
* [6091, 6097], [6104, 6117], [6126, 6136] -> -0.2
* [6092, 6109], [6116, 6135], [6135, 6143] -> -0.6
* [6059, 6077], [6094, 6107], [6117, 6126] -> 0.1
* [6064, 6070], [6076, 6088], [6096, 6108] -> 0.1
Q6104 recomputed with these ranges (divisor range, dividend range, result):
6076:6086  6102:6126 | 0.99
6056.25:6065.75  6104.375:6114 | 1.00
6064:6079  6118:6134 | 0.97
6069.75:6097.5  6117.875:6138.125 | 0.97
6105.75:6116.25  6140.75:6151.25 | 0.97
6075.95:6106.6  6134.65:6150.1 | 0.97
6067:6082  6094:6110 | 0.99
